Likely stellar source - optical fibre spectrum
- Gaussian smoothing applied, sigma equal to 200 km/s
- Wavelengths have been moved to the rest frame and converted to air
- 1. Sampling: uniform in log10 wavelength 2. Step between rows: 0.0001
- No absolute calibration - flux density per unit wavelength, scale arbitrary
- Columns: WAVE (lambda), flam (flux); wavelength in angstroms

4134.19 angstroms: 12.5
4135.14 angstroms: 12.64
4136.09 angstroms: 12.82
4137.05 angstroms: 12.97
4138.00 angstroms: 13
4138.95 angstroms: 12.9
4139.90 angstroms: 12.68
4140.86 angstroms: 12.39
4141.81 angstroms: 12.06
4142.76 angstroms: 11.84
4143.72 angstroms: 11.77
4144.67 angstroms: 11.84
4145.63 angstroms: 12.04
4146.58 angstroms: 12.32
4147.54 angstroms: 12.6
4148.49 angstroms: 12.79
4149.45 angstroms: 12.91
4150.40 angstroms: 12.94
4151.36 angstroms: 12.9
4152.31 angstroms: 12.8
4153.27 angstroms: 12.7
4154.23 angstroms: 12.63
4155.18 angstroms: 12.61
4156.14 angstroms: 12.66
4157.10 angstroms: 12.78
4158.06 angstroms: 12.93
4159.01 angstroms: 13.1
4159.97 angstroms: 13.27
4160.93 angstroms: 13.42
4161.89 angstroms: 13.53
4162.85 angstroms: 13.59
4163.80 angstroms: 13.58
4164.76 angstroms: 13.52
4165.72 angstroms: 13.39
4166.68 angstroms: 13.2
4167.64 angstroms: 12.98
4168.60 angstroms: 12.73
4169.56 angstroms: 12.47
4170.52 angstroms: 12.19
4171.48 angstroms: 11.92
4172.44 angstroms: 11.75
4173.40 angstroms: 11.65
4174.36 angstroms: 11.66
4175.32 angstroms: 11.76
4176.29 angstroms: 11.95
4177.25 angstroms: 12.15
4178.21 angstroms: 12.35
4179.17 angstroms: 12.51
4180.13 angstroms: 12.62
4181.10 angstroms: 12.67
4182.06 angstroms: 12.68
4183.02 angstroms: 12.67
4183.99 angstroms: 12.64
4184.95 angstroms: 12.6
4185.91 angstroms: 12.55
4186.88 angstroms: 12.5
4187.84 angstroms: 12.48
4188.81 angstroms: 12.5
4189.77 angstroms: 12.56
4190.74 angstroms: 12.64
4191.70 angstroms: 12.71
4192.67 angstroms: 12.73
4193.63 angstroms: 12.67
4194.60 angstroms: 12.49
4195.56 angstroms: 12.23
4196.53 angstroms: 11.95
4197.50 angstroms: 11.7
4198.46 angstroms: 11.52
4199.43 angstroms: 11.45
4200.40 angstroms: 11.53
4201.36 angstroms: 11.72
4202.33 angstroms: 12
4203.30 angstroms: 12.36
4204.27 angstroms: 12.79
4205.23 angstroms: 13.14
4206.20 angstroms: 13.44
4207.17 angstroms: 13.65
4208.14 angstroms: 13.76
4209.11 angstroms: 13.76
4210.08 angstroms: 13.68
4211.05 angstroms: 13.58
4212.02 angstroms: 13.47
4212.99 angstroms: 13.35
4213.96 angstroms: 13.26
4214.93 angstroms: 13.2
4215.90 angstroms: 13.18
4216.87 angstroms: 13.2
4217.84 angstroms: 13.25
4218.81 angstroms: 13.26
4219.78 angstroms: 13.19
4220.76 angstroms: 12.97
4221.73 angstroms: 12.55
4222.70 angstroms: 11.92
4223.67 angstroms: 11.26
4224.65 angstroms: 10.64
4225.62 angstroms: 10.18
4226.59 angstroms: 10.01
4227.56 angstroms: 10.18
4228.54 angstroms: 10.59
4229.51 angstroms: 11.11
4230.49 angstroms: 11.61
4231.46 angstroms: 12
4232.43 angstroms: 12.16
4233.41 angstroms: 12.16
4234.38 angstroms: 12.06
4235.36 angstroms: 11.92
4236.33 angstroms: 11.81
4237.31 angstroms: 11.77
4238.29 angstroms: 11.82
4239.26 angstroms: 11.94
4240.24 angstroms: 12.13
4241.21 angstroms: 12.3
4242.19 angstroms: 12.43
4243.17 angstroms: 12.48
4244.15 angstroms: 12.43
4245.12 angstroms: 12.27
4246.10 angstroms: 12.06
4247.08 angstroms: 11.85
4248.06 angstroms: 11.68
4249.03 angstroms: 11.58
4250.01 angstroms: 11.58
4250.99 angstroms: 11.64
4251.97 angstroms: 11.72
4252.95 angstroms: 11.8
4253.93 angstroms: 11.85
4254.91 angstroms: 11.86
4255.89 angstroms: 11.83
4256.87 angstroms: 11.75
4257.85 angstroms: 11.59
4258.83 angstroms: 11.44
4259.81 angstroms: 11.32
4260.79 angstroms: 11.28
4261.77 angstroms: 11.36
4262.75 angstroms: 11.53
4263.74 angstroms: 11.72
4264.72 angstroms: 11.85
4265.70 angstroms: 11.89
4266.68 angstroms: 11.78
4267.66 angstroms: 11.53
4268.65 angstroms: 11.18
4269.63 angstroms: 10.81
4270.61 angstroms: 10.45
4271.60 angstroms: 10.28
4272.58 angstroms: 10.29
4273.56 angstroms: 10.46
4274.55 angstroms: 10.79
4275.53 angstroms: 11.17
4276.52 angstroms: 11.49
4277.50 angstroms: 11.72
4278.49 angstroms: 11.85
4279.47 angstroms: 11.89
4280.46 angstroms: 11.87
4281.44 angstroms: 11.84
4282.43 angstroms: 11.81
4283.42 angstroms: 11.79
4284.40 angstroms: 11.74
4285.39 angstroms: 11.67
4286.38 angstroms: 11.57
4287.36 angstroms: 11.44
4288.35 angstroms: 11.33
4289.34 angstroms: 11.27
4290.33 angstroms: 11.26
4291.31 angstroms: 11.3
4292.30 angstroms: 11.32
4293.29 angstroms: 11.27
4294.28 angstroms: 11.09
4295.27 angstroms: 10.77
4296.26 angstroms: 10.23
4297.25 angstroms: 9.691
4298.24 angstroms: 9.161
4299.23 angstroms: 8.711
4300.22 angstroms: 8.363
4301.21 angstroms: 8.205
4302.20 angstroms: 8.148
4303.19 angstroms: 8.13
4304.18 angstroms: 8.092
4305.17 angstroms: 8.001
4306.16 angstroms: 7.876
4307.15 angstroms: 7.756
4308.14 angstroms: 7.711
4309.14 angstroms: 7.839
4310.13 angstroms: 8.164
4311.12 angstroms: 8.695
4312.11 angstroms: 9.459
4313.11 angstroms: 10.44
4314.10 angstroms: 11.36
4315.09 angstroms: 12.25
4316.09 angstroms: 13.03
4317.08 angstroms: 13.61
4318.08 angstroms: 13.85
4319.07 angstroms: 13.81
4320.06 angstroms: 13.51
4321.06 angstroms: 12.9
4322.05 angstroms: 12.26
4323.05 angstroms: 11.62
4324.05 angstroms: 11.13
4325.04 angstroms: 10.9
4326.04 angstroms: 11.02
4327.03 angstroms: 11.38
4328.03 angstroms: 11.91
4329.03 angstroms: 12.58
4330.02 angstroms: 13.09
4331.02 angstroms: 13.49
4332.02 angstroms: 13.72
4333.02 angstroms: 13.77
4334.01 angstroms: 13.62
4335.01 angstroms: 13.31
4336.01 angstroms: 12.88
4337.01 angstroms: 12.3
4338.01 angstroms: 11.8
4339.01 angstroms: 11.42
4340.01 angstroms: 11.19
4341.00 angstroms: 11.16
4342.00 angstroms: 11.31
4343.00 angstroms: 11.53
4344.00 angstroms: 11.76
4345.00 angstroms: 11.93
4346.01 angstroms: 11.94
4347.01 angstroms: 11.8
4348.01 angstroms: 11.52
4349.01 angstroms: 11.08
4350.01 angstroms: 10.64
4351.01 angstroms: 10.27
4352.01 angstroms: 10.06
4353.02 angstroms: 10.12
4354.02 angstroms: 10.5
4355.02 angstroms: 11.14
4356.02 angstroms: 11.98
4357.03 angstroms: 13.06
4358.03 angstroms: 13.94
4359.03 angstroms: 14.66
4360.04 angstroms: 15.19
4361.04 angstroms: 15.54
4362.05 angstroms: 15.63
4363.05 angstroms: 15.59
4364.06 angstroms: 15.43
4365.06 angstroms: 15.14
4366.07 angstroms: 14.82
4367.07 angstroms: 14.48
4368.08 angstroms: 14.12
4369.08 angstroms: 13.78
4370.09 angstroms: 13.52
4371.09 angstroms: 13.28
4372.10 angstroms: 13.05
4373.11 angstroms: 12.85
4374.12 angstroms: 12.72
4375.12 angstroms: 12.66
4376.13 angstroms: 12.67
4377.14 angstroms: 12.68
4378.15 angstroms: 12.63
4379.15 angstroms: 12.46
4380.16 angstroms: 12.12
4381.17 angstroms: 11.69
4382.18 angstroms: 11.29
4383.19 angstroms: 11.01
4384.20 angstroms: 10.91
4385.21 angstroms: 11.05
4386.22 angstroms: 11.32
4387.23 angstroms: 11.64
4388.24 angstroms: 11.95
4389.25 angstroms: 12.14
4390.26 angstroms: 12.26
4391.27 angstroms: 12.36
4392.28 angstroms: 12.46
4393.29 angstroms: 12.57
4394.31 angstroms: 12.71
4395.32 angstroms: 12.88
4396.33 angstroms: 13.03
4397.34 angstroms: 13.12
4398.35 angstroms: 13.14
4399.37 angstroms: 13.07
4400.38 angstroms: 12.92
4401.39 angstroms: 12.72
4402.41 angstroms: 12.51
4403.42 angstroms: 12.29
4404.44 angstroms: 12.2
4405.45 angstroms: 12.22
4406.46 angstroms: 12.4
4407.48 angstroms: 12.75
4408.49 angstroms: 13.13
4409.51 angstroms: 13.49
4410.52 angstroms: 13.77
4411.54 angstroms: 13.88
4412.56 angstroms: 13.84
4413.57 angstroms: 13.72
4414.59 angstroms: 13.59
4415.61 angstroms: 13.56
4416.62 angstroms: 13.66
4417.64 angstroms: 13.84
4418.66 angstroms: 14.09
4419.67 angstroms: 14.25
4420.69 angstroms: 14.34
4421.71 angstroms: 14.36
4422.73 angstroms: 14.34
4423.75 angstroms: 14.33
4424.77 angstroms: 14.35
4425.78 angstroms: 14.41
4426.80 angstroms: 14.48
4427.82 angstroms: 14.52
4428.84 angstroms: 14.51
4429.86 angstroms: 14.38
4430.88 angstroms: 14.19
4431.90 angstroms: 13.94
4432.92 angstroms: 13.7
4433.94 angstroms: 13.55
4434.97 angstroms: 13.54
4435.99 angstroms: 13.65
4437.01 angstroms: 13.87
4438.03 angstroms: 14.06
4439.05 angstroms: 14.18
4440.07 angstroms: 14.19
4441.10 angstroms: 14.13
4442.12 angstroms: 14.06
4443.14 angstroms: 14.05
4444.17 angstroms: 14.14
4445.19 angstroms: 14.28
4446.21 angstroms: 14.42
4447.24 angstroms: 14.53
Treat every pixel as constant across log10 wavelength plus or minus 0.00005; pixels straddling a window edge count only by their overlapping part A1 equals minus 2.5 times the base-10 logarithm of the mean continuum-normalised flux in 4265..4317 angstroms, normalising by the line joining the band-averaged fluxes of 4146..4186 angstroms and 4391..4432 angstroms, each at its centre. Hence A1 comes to 0.24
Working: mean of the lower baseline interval 12.7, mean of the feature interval 10.5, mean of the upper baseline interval 13.5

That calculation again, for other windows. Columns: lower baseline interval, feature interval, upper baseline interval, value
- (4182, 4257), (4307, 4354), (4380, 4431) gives 0.10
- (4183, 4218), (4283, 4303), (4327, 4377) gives 0.21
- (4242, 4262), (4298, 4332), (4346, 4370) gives 0.18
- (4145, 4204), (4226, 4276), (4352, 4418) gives 0.10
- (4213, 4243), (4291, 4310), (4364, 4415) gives 0.33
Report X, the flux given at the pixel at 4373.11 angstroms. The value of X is 12.85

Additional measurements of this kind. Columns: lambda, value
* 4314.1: 11.36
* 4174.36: 11.66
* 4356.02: 11.98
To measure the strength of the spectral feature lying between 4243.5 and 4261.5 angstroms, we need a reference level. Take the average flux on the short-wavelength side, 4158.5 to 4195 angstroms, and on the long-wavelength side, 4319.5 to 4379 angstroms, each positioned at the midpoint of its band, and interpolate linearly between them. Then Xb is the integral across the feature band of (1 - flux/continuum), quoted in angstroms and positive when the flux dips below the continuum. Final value 1.3 angstroms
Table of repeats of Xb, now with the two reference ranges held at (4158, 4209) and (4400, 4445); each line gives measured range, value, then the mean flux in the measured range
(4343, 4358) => 2.27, 11.4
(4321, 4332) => 1.00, 12.1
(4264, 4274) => 1.48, 11.1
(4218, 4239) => 1.80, 11.7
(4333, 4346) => 1.22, 12.1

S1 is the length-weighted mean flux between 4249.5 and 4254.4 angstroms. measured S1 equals 11.7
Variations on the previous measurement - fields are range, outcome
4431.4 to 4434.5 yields 13.7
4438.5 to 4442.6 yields 14.1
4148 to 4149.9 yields 12.8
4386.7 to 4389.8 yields 11.9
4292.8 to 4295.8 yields 11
